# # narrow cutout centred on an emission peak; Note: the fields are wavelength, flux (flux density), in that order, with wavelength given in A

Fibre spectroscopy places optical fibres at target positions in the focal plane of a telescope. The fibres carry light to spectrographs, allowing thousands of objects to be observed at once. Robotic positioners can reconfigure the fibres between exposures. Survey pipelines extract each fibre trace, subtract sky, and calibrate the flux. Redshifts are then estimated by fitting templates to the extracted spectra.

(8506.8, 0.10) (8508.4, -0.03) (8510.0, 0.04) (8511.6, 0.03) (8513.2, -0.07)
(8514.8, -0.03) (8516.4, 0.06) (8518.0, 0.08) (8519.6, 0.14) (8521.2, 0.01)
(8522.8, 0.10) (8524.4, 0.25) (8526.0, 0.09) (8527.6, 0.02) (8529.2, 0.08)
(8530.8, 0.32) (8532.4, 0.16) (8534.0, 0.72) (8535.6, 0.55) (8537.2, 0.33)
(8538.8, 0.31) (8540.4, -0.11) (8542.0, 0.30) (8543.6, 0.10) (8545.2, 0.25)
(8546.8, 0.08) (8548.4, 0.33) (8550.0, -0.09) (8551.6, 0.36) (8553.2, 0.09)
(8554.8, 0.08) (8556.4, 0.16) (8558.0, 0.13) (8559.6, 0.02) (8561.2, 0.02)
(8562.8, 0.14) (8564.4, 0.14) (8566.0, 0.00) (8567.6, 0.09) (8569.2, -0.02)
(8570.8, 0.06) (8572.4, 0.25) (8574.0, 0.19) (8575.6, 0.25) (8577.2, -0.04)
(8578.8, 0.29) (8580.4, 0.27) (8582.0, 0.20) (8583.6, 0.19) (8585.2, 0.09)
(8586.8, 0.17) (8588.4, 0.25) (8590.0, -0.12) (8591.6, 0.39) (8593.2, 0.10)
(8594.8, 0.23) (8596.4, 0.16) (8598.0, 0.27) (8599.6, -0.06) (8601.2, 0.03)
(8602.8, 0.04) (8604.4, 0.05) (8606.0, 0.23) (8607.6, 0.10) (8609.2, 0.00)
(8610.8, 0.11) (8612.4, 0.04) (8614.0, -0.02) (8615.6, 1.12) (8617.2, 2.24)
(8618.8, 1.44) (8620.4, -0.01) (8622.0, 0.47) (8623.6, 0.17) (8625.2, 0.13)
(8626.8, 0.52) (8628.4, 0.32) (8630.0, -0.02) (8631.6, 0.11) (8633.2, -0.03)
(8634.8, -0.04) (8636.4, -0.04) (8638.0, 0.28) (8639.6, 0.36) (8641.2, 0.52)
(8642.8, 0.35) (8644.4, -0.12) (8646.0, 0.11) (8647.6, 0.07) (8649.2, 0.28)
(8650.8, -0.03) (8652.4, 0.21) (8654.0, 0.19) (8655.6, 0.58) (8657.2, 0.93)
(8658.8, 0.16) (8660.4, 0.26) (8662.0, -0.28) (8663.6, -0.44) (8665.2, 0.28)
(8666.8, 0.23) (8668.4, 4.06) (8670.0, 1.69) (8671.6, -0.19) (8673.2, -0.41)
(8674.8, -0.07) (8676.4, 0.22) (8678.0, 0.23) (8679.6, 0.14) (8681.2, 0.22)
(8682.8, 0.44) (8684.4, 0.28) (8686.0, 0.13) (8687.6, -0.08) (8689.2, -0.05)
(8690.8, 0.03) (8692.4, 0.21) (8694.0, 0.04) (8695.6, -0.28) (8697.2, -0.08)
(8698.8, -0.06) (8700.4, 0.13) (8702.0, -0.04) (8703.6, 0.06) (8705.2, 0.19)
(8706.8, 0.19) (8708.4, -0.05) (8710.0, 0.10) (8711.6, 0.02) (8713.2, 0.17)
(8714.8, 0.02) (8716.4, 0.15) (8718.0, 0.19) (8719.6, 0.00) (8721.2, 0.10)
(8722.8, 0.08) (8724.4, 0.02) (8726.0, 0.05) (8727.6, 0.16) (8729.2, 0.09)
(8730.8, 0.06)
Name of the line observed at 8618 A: [O III] 5007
